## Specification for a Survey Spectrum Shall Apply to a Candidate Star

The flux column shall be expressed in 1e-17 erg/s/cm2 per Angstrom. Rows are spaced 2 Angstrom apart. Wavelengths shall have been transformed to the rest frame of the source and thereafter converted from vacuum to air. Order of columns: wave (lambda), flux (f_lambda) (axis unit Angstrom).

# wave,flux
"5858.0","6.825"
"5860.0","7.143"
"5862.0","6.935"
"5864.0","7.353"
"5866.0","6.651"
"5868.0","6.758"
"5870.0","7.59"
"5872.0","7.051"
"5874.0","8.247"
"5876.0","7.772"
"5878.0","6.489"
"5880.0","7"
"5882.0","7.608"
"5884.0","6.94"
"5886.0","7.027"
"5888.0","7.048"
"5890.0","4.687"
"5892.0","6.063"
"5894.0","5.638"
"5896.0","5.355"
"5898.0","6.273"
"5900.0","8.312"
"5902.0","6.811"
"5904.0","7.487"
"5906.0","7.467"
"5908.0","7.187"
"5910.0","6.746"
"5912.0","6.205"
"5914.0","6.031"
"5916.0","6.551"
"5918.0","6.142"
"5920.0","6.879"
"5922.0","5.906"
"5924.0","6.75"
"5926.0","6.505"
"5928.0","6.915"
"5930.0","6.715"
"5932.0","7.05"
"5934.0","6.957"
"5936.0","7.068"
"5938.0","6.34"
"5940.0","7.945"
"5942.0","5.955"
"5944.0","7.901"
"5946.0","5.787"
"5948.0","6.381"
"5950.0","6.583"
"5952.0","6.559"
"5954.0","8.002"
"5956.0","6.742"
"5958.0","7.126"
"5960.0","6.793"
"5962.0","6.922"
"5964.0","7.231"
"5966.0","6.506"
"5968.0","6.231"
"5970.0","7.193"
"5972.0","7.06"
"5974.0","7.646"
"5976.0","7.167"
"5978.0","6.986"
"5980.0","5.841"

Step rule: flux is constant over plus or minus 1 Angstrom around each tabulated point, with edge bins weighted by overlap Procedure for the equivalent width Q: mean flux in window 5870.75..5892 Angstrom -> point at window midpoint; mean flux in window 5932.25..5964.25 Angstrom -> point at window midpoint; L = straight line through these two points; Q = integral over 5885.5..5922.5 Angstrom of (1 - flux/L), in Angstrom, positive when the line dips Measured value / 2.2 Angstrom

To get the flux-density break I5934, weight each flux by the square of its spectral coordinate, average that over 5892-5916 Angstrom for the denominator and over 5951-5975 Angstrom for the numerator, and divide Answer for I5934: 1.07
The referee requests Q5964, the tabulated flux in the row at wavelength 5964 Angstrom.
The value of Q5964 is 7.231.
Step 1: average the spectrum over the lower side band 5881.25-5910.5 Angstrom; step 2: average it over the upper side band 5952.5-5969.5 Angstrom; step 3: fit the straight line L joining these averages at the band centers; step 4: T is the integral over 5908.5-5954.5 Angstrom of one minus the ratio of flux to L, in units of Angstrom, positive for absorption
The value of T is 1.0 Angstrom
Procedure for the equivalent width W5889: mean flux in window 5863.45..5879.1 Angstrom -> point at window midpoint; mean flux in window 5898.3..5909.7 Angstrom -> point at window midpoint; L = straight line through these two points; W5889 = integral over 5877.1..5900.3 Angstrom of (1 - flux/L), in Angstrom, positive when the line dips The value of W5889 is 2.6 Angstrom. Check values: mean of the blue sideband 7.23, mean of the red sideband 7.34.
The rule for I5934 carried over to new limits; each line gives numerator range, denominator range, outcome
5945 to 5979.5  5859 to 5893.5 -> 1.02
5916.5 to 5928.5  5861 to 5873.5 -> 0.93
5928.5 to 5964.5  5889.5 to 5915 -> 1.07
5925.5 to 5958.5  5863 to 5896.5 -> 1.03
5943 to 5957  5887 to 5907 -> 1.07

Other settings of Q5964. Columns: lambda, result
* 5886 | 7.027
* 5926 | 6.505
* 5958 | 7.126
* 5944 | 7.901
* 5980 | 5.841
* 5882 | 7.608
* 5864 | 7.353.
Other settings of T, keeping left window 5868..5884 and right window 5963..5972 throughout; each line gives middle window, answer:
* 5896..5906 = 0.2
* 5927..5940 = 0.2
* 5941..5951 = 0.6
